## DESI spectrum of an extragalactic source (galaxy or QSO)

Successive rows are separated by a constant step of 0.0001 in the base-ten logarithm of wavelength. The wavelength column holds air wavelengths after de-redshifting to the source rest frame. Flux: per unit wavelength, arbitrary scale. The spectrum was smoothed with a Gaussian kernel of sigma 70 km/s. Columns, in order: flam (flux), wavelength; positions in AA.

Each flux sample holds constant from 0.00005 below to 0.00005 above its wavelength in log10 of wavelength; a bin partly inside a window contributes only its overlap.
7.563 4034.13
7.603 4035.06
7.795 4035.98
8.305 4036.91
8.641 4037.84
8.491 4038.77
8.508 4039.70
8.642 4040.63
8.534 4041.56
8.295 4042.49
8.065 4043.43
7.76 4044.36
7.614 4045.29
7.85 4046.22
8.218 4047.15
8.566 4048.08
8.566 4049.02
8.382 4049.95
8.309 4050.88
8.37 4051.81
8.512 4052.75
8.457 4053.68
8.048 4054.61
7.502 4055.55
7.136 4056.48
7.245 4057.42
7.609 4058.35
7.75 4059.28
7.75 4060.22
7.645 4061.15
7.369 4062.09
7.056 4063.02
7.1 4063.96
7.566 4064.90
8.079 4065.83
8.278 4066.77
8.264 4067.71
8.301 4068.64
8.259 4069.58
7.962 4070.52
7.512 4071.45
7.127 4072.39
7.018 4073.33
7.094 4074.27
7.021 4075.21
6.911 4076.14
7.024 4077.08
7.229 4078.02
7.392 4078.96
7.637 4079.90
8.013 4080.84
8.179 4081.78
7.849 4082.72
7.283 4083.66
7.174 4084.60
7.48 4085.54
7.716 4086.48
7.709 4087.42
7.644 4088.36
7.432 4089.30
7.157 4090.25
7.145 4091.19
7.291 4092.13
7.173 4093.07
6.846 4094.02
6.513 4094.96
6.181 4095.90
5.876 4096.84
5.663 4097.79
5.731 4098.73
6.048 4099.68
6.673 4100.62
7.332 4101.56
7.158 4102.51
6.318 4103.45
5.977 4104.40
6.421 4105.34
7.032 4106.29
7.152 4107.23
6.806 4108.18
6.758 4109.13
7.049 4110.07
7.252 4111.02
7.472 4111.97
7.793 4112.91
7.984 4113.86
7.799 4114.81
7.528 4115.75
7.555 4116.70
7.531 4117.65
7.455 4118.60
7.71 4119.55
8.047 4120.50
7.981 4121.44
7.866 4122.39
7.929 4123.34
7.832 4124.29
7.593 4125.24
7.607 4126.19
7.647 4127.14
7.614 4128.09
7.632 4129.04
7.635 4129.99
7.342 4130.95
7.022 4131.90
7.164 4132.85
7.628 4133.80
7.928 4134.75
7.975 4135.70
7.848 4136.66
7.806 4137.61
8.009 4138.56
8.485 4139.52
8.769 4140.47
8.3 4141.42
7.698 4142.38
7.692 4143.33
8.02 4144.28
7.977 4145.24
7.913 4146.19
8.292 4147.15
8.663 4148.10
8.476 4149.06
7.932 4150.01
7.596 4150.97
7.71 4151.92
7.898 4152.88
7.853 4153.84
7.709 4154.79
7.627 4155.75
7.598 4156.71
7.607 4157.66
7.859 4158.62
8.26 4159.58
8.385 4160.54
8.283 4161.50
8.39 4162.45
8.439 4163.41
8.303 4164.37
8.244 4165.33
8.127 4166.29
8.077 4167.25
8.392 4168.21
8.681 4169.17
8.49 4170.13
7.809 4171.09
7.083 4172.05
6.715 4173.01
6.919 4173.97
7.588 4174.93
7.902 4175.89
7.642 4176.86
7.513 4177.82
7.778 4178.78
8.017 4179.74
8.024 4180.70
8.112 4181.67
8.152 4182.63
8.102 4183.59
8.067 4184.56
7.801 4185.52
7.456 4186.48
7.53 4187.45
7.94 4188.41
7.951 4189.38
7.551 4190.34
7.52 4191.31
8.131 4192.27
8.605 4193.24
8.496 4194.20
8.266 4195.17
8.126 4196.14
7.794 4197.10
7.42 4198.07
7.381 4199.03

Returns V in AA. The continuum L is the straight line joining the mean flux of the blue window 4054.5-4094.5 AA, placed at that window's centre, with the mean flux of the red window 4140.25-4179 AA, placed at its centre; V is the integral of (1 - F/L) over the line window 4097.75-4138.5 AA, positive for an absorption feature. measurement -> 2.1 AA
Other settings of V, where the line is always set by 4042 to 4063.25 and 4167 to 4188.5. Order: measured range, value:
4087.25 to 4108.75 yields 3.1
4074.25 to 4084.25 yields 0.6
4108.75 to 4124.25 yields 0.5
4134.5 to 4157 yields -0.4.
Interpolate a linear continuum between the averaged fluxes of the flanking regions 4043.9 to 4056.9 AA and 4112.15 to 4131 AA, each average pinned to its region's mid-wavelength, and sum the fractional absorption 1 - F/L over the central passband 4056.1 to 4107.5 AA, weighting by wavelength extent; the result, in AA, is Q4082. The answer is 4.56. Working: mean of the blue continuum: 8.1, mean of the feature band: 7.23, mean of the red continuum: 7.71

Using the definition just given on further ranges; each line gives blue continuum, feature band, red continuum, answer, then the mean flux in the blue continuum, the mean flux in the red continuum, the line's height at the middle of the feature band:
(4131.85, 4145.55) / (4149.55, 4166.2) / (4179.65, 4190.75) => -0.2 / 7.91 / 7.89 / 7.9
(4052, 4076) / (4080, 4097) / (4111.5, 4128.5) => 0.9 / 7.66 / 7.72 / 7.69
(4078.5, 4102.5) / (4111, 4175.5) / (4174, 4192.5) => -3.1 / 7.09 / 7.8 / 7.49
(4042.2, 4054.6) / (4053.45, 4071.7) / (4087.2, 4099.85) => 0.0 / 8.22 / 6.74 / 7.75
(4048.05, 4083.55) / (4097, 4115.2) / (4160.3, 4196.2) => 2.2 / 7.72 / 7.96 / 7.81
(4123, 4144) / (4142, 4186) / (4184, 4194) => -0.6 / 7.78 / 7.88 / 7.83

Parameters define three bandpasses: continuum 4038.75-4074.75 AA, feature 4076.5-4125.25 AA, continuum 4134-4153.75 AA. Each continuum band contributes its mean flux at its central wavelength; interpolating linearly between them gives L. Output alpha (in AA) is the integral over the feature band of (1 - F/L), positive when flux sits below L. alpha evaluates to 4.6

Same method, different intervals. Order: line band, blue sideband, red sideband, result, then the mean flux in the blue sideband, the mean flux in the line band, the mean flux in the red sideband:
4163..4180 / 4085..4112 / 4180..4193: -0.4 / 6.85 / 7.87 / 7.89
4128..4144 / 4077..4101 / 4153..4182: -0.5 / 7.08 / 7.8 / 7.91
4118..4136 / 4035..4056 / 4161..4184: 0.9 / 8.23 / 7.66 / 7.95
